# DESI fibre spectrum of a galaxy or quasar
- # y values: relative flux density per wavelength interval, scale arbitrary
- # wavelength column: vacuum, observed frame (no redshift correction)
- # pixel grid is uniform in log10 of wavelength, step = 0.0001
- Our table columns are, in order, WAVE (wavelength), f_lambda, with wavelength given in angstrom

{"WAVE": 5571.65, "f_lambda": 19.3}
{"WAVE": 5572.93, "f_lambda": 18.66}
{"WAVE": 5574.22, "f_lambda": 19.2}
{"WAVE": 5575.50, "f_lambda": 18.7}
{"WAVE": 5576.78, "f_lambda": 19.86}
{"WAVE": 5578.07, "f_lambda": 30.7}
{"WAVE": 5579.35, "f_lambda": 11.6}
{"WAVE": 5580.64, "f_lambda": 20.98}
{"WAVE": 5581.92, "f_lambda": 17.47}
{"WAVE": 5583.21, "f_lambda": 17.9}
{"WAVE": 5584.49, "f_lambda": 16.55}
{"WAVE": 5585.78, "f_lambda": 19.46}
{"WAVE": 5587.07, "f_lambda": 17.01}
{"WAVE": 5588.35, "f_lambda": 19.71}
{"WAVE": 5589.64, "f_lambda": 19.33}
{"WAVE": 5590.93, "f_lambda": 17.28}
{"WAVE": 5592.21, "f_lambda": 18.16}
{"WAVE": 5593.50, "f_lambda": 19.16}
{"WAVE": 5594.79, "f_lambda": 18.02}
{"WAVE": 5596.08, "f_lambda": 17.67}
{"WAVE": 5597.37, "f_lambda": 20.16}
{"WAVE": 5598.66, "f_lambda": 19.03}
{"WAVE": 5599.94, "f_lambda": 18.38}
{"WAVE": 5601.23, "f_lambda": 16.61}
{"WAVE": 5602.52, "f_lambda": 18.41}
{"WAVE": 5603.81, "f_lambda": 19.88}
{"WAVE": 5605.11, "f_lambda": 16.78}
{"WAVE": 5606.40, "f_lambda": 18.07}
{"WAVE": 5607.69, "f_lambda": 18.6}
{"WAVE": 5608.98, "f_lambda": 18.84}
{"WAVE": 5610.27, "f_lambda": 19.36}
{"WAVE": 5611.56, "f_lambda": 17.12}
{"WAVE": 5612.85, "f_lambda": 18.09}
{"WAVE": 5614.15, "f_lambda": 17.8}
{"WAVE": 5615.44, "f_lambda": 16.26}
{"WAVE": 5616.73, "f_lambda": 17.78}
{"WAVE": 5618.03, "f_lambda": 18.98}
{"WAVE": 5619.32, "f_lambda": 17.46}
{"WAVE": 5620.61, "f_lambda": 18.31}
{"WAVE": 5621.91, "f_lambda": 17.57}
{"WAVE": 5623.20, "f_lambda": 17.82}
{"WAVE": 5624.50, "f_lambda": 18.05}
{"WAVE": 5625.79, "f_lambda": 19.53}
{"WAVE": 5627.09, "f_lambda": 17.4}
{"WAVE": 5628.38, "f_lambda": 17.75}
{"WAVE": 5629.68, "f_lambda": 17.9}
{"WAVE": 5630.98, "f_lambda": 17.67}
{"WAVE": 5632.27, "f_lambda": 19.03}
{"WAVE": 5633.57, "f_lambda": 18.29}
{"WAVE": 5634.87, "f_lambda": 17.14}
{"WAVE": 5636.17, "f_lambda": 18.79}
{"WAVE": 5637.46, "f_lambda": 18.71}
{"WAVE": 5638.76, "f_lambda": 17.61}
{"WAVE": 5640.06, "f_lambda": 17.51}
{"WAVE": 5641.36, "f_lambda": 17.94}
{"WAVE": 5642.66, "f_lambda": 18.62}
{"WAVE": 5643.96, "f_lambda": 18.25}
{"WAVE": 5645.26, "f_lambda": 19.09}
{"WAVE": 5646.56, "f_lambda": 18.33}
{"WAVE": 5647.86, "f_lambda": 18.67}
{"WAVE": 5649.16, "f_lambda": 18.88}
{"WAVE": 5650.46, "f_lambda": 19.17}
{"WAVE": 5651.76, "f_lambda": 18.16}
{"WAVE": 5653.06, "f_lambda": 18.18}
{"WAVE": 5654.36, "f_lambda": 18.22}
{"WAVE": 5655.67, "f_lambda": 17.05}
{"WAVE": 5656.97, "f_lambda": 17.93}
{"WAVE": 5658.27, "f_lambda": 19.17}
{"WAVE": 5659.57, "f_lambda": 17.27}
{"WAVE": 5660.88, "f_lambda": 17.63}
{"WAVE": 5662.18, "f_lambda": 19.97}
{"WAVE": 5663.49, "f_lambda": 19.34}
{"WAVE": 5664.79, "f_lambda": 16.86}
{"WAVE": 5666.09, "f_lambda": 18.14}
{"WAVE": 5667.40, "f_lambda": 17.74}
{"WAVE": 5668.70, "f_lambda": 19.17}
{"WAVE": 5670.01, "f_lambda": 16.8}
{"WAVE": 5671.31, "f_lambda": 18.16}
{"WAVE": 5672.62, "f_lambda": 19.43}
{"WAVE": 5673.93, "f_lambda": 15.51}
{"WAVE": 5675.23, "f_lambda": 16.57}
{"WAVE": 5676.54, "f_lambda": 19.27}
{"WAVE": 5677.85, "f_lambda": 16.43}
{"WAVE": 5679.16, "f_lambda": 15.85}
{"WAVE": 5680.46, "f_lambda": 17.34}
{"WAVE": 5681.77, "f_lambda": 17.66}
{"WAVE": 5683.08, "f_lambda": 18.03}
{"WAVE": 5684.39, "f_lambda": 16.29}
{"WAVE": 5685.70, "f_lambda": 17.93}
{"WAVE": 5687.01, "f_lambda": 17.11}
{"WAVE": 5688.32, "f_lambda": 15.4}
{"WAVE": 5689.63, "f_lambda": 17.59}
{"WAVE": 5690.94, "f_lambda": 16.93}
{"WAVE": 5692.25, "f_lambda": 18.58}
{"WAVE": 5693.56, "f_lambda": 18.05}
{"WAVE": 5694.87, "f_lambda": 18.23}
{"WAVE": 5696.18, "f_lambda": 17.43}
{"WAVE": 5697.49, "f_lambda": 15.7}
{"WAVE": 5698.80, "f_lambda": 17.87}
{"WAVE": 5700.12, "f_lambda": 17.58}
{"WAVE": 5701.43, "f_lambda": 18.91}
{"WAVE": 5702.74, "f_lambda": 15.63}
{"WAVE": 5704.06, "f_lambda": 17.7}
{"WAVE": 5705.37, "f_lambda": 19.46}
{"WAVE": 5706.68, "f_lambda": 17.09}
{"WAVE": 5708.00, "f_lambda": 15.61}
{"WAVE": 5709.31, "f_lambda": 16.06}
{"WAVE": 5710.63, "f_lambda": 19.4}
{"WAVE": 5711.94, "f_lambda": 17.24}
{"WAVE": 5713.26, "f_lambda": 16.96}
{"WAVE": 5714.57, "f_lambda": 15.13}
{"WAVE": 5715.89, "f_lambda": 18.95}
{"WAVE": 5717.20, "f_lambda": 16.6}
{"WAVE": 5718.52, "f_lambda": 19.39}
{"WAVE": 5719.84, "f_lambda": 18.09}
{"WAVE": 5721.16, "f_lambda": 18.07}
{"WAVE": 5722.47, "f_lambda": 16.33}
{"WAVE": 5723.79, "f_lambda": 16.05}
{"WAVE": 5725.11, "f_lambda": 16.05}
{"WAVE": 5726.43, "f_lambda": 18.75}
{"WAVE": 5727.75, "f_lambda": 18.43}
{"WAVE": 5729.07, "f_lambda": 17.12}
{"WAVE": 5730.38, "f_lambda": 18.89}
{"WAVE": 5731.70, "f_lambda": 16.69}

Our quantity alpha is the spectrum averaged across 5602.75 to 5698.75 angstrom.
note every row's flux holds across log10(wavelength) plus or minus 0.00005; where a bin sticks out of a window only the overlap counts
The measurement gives 17.9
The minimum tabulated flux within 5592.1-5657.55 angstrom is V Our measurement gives 16.26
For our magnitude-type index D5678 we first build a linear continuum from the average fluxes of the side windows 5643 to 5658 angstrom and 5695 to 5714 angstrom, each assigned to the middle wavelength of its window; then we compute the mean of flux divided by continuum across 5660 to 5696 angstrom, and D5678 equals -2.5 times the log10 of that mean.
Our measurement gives 0.014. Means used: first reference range 18.4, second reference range 17.3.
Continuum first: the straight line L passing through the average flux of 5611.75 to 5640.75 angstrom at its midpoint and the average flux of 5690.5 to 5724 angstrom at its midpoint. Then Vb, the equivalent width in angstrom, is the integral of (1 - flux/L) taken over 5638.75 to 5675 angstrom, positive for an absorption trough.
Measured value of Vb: -0.8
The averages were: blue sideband 18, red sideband 17.4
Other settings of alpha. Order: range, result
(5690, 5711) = 17.5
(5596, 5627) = 18.2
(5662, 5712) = 17.5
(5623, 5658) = 18.2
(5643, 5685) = 18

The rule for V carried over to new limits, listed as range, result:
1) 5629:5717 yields 15.13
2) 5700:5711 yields 15.61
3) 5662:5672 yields 16.8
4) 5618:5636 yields 17.14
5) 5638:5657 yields 17.05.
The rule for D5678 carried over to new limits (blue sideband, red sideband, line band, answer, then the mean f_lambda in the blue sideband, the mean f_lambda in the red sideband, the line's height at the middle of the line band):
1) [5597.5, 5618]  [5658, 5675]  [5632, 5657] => -0.01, 18.1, 18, 18.1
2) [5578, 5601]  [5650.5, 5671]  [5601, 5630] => 0.02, 18.5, 18.1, 18.4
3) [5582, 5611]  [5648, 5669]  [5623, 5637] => 0.01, 18.4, 18.3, 18.3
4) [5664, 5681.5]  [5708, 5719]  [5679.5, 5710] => 0.01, 17.5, 17.3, 17.4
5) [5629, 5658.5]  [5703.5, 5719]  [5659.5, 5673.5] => -0.01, 18.3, 17.4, 18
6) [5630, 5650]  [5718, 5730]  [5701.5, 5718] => 0.03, 18.3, 17.6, 17.7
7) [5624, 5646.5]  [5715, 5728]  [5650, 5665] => -0.01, 18.2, 17.6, 18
